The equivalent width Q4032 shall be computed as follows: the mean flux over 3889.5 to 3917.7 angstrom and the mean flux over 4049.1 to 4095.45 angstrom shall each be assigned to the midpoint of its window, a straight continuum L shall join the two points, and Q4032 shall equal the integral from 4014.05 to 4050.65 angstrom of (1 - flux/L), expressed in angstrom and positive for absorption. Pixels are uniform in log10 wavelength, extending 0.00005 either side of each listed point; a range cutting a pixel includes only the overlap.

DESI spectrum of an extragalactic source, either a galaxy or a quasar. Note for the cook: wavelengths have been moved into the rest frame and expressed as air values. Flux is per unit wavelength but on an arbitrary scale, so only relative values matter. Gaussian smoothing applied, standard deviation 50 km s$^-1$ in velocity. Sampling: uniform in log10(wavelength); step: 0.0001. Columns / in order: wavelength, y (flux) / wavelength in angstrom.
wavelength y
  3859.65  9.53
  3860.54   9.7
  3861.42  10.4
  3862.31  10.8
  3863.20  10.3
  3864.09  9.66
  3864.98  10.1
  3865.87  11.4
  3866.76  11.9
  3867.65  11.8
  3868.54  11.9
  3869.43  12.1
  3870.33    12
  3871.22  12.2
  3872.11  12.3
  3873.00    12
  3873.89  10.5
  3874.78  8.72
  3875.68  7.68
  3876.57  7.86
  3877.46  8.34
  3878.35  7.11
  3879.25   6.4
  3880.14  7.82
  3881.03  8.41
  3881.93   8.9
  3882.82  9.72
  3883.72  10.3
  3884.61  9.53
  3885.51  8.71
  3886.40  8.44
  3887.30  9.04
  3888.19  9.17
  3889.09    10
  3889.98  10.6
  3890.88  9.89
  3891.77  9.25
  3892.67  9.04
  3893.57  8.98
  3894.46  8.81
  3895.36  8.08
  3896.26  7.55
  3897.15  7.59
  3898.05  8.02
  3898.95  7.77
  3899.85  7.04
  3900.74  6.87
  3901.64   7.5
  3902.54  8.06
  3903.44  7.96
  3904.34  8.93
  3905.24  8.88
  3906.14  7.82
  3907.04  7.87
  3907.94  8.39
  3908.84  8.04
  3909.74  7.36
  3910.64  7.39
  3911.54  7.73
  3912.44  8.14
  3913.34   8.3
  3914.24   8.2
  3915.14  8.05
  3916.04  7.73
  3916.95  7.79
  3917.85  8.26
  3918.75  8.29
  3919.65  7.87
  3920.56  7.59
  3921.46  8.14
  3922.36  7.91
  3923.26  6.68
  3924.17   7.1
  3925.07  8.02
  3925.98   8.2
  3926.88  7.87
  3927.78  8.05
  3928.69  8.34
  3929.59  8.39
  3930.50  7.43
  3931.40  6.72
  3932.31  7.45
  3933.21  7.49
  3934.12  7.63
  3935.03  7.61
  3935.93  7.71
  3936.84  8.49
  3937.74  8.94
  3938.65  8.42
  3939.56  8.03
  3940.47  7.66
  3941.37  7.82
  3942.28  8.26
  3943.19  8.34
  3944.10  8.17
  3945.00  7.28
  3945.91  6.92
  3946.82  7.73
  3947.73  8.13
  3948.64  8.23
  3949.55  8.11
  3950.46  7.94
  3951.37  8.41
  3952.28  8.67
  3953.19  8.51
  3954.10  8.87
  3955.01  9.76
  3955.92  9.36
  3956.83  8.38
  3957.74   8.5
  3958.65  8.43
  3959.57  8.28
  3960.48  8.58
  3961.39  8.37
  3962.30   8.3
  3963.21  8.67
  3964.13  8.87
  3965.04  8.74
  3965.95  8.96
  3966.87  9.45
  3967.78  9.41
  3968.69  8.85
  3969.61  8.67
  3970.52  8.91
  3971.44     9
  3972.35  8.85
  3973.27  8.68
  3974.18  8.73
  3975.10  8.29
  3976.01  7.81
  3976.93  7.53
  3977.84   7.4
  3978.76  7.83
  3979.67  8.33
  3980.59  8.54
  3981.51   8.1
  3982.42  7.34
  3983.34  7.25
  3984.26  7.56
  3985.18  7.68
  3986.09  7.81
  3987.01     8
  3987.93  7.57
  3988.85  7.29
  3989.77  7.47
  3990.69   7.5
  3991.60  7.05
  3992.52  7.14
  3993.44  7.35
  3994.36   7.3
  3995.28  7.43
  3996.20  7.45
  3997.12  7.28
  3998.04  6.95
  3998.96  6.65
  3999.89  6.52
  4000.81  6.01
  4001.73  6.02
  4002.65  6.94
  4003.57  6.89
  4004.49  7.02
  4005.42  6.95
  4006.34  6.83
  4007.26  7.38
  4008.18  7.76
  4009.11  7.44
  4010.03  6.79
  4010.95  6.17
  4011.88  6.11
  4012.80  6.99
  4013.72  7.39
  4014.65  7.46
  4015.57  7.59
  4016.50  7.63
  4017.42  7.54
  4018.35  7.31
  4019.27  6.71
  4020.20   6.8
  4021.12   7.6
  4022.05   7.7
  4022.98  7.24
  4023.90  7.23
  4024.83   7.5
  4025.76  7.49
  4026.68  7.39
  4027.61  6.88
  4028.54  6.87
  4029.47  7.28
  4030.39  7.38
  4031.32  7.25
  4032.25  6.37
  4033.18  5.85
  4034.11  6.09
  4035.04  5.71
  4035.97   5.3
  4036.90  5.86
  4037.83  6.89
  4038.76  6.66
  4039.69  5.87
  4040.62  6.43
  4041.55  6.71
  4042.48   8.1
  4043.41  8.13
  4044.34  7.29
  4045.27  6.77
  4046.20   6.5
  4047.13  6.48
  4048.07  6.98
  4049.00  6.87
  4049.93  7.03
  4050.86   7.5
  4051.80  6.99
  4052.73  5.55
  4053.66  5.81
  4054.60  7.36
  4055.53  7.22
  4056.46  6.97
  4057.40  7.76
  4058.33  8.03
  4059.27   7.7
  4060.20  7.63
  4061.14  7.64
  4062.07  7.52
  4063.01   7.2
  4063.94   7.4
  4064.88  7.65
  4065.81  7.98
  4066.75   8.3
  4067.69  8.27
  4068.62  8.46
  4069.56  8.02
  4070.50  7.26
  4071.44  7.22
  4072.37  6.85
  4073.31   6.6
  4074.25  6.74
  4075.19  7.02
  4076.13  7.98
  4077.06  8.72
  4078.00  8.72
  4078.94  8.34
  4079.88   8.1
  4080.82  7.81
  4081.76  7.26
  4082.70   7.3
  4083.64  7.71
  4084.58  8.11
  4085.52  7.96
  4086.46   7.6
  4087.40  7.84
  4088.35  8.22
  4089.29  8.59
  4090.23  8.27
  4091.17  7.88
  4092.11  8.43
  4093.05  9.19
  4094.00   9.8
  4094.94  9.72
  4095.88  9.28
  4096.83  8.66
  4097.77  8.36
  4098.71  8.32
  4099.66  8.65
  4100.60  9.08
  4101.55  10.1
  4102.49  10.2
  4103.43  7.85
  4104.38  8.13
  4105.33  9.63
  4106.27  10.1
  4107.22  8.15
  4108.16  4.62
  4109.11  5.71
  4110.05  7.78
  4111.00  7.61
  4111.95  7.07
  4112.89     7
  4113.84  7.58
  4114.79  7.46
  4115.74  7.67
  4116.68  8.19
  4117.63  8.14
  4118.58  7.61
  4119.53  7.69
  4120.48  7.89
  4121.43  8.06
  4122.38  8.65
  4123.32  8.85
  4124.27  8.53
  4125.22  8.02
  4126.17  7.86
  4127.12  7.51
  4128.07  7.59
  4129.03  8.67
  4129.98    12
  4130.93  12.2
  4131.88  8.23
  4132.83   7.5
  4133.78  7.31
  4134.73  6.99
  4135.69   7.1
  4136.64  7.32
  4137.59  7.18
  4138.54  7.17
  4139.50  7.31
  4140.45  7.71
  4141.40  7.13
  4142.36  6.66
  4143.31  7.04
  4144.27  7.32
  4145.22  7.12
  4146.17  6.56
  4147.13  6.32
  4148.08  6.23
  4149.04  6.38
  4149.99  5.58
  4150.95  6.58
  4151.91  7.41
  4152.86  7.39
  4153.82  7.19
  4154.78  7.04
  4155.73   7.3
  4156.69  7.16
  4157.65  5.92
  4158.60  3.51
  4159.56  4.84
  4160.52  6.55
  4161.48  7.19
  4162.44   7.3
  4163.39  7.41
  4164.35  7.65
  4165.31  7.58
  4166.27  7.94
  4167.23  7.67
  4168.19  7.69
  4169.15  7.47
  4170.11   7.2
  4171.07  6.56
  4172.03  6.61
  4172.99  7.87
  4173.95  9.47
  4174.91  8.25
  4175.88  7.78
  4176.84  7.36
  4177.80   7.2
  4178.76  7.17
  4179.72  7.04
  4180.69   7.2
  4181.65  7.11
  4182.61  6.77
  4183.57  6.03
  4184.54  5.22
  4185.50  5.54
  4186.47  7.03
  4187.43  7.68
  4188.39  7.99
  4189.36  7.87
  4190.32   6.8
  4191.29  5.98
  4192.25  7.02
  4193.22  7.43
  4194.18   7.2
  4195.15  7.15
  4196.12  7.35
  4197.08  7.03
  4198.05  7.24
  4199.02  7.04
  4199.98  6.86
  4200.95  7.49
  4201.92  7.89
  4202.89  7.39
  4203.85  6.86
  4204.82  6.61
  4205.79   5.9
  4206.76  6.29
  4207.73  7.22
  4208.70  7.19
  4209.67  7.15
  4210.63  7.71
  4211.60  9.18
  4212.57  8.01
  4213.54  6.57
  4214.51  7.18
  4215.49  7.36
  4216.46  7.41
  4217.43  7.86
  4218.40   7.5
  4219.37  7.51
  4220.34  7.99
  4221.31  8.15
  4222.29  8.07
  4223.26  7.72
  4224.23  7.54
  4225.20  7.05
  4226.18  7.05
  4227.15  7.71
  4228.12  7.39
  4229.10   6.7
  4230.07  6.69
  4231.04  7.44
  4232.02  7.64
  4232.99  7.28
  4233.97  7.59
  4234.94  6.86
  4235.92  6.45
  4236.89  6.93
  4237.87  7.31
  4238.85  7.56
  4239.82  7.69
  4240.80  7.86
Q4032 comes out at 4.2 angstrom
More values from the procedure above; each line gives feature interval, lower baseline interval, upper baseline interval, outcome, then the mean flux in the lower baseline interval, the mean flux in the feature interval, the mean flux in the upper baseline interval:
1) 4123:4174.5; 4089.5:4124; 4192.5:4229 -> 3.5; 8.27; 7.36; 7.35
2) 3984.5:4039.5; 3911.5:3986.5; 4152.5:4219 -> 6.0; 8.16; 7.02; 7.13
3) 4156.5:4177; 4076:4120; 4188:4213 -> 1.1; 8.18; 7.13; 7.22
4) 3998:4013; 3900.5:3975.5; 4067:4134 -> 2.6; 8.18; 6.78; 8.17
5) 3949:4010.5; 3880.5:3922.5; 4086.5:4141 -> 3.0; 8.38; 7.92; 8.21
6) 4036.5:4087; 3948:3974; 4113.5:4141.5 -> 5.8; 8.7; 7.35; 8.05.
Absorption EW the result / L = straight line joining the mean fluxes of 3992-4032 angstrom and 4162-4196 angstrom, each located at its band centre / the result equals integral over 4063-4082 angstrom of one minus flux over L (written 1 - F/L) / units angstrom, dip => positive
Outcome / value -1.5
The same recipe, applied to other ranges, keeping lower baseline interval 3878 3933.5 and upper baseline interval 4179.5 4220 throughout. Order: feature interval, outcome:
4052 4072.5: 0.4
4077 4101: -2.7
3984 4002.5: 1.6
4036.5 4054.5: 2.1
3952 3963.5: -1.0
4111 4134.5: -2.5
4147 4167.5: 1.5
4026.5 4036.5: 1.5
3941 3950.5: 0.2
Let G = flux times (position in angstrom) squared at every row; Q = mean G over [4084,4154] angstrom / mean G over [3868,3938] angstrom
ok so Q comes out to 1.04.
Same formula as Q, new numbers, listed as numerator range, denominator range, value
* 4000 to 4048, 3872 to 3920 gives 0.87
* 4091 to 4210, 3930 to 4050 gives 1.07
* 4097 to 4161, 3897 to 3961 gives 1.05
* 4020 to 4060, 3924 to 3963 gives 0.89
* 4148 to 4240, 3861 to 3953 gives 0.96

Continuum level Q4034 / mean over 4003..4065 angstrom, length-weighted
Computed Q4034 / 7.02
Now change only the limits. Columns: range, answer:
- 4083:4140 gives 8.19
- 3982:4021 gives 7.15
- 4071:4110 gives 8.17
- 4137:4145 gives 7.19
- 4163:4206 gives 7.2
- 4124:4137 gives 8.35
